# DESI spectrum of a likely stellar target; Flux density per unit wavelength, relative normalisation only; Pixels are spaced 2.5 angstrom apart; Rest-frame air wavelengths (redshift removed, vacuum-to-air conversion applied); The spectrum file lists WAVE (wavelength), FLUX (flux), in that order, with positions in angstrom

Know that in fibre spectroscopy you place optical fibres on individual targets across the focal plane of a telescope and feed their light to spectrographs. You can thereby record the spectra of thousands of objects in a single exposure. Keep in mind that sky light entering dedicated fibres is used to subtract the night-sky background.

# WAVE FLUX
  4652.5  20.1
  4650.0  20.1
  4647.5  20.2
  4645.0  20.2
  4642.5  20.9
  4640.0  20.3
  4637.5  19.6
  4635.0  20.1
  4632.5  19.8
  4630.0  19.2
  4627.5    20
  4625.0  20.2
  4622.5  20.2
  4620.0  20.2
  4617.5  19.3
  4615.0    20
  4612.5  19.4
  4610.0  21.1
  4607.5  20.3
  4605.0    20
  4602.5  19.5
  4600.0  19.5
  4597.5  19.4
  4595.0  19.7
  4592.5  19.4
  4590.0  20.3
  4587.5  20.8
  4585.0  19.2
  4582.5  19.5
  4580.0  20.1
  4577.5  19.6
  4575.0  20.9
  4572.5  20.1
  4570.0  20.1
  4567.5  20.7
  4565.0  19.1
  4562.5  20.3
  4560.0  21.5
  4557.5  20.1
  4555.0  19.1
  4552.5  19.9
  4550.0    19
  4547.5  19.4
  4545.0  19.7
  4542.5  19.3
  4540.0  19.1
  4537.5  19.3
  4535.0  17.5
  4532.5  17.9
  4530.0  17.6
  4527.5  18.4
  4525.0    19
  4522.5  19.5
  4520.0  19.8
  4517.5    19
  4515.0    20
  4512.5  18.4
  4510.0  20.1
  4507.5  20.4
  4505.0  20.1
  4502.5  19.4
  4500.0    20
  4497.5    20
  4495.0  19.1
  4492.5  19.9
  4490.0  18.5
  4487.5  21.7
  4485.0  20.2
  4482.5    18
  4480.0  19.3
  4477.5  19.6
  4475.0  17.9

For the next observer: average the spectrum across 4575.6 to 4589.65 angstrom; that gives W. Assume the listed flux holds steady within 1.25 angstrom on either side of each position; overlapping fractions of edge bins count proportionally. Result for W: 19.9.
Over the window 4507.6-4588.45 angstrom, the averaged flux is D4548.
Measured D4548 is 19.5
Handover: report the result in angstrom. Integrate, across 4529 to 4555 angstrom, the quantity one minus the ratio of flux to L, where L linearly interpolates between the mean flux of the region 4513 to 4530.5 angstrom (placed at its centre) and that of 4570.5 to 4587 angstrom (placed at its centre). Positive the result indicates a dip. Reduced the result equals 0.7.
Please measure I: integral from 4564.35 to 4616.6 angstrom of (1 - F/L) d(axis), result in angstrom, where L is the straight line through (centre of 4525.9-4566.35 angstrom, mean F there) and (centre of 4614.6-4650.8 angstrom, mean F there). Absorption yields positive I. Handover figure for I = -0.86 angstrom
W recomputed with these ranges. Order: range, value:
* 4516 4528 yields 19.2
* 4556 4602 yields 20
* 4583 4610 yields 19.9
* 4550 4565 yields 20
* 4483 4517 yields 19.8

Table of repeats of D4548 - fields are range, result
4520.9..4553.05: 18.9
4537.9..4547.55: 19.4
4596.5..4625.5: 19.9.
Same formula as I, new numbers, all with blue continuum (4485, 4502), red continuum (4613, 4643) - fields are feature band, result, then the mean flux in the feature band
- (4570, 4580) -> -0.1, 20.2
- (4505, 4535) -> 1.2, 19.1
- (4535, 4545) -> 0.4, 19.1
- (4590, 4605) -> 0.2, 19.6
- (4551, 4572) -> -0.2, 20.1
